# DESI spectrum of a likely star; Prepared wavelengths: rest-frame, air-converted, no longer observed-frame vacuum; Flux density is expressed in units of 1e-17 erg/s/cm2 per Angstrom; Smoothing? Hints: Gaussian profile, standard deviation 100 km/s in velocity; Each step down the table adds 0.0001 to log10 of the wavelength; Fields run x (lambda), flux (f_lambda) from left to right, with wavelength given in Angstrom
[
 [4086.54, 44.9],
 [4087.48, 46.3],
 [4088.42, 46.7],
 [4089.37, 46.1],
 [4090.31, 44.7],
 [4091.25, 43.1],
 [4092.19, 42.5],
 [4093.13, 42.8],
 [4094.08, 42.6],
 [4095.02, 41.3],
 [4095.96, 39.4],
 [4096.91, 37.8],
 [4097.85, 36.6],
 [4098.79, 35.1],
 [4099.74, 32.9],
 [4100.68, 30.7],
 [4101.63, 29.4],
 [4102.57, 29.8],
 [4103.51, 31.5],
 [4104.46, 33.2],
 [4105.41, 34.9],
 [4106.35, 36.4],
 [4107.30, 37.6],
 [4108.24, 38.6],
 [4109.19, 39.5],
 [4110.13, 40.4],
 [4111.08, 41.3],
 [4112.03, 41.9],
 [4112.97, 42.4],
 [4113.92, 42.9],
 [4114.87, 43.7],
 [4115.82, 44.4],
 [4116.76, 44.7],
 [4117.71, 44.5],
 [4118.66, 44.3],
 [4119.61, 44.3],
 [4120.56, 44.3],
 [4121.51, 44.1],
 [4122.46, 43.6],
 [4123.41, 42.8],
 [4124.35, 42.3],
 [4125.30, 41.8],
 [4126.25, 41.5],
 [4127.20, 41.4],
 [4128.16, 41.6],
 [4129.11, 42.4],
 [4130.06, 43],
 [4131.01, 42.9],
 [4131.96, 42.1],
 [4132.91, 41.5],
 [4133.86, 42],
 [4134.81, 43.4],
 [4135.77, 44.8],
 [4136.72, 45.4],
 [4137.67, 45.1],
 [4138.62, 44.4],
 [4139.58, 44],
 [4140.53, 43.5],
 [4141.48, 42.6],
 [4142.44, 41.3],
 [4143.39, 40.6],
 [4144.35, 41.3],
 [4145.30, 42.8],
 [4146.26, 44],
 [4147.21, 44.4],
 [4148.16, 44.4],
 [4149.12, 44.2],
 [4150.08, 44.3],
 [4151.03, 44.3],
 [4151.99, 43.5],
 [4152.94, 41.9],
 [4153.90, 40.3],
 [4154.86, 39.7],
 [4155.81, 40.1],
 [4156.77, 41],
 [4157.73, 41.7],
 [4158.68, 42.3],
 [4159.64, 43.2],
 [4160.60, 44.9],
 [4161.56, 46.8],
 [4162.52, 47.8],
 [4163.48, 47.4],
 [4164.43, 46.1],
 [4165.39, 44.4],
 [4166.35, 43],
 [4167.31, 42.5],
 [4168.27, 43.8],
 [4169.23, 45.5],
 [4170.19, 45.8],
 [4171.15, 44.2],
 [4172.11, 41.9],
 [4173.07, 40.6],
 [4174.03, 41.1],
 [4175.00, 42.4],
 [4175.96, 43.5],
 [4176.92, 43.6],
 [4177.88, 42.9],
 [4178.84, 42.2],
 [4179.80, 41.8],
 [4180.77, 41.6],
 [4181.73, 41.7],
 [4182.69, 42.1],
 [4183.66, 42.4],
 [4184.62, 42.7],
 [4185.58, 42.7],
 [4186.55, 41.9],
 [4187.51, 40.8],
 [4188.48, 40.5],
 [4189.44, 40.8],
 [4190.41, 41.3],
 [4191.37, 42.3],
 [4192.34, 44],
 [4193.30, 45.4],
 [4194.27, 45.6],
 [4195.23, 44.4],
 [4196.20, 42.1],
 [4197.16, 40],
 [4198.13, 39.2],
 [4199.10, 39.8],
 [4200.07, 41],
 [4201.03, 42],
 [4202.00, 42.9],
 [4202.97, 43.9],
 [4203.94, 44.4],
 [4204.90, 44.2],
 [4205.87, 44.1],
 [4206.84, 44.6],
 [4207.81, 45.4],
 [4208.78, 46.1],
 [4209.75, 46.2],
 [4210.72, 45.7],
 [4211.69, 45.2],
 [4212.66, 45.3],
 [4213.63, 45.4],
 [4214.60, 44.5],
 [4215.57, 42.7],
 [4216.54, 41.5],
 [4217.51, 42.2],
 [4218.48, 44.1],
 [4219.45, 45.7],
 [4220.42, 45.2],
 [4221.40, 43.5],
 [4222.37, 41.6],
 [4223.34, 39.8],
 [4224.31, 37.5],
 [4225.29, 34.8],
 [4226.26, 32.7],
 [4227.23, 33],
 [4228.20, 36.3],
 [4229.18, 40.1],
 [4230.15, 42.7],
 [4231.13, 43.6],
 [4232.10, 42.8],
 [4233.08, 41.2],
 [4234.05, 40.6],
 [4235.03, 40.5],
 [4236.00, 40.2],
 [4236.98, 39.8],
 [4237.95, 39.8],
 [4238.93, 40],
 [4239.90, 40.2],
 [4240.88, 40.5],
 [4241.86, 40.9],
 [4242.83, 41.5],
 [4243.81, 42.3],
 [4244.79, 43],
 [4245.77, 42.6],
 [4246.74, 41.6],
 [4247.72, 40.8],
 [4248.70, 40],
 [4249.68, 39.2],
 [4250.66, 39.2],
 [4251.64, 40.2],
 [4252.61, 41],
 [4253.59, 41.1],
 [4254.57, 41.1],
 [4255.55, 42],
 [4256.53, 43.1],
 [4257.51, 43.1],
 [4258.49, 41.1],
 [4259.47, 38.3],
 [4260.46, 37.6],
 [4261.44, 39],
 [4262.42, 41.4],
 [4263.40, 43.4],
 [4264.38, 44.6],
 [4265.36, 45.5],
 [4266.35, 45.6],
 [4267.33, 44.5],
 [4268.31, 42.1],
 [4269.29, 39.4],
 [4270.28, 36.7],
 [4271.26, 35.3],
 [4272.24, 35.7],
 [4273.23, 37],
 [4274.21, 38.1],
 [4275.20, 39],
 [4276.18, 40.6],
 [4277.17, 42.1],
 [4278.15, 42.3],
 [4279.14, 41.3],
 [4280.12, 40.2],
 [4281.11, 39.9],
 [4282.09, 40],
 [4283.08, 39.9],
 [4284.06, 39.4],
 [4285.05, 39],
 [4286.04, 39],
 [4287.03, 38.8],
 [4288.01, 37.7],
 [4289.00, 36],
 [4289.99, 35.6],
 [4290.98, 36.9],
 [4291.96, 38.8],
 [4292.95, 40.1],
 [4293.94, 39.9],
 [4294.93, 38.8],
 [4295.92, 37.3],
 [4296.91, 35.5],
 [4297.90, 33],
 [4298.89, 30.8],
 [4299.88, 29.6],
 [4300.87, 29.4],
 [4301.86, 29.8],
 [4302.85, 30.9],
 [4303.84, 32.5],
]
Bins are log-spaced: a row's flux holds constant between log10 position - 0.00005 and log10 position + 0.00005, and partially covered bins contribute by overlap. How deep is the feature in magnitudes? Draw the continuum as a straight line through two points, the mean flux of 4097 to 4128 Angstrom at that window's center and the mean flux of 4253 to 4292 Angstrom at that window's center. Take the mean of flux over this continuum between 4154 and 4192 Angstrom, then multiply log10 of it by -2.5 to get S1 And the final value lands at -0.082 mag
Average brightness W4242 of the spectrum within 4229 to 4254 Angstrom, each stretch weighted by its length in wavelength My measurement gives 41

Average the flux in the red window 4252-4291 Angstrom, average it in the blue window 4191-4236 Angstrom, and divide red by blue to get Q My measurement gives 0.9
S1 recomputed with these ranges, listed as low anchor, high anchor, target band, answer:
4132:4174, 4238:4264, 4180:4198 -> 0.01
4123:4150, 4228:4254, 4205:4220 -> -0.08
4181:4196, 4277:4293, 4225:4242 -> 0.04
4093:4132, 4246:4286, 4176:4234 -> -0.05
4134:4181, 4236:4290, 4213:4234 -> 0.01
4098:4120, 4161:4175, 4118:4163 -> -0.04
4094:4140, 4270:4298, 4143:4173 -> -0.09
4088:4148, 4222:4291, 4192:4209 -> -0.07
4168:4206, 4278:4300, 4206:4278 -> -0.03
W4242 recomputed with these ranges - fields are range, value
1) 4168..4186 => 42.8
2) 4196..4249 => 41.8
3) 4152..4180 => 43.2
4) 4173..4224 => 43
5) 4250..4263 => 40.6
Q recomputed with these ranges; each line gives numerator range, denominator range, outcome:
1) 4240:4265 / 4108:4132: 0.97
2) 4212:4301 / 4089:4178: 0.96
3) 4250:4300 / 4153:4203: 0.92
